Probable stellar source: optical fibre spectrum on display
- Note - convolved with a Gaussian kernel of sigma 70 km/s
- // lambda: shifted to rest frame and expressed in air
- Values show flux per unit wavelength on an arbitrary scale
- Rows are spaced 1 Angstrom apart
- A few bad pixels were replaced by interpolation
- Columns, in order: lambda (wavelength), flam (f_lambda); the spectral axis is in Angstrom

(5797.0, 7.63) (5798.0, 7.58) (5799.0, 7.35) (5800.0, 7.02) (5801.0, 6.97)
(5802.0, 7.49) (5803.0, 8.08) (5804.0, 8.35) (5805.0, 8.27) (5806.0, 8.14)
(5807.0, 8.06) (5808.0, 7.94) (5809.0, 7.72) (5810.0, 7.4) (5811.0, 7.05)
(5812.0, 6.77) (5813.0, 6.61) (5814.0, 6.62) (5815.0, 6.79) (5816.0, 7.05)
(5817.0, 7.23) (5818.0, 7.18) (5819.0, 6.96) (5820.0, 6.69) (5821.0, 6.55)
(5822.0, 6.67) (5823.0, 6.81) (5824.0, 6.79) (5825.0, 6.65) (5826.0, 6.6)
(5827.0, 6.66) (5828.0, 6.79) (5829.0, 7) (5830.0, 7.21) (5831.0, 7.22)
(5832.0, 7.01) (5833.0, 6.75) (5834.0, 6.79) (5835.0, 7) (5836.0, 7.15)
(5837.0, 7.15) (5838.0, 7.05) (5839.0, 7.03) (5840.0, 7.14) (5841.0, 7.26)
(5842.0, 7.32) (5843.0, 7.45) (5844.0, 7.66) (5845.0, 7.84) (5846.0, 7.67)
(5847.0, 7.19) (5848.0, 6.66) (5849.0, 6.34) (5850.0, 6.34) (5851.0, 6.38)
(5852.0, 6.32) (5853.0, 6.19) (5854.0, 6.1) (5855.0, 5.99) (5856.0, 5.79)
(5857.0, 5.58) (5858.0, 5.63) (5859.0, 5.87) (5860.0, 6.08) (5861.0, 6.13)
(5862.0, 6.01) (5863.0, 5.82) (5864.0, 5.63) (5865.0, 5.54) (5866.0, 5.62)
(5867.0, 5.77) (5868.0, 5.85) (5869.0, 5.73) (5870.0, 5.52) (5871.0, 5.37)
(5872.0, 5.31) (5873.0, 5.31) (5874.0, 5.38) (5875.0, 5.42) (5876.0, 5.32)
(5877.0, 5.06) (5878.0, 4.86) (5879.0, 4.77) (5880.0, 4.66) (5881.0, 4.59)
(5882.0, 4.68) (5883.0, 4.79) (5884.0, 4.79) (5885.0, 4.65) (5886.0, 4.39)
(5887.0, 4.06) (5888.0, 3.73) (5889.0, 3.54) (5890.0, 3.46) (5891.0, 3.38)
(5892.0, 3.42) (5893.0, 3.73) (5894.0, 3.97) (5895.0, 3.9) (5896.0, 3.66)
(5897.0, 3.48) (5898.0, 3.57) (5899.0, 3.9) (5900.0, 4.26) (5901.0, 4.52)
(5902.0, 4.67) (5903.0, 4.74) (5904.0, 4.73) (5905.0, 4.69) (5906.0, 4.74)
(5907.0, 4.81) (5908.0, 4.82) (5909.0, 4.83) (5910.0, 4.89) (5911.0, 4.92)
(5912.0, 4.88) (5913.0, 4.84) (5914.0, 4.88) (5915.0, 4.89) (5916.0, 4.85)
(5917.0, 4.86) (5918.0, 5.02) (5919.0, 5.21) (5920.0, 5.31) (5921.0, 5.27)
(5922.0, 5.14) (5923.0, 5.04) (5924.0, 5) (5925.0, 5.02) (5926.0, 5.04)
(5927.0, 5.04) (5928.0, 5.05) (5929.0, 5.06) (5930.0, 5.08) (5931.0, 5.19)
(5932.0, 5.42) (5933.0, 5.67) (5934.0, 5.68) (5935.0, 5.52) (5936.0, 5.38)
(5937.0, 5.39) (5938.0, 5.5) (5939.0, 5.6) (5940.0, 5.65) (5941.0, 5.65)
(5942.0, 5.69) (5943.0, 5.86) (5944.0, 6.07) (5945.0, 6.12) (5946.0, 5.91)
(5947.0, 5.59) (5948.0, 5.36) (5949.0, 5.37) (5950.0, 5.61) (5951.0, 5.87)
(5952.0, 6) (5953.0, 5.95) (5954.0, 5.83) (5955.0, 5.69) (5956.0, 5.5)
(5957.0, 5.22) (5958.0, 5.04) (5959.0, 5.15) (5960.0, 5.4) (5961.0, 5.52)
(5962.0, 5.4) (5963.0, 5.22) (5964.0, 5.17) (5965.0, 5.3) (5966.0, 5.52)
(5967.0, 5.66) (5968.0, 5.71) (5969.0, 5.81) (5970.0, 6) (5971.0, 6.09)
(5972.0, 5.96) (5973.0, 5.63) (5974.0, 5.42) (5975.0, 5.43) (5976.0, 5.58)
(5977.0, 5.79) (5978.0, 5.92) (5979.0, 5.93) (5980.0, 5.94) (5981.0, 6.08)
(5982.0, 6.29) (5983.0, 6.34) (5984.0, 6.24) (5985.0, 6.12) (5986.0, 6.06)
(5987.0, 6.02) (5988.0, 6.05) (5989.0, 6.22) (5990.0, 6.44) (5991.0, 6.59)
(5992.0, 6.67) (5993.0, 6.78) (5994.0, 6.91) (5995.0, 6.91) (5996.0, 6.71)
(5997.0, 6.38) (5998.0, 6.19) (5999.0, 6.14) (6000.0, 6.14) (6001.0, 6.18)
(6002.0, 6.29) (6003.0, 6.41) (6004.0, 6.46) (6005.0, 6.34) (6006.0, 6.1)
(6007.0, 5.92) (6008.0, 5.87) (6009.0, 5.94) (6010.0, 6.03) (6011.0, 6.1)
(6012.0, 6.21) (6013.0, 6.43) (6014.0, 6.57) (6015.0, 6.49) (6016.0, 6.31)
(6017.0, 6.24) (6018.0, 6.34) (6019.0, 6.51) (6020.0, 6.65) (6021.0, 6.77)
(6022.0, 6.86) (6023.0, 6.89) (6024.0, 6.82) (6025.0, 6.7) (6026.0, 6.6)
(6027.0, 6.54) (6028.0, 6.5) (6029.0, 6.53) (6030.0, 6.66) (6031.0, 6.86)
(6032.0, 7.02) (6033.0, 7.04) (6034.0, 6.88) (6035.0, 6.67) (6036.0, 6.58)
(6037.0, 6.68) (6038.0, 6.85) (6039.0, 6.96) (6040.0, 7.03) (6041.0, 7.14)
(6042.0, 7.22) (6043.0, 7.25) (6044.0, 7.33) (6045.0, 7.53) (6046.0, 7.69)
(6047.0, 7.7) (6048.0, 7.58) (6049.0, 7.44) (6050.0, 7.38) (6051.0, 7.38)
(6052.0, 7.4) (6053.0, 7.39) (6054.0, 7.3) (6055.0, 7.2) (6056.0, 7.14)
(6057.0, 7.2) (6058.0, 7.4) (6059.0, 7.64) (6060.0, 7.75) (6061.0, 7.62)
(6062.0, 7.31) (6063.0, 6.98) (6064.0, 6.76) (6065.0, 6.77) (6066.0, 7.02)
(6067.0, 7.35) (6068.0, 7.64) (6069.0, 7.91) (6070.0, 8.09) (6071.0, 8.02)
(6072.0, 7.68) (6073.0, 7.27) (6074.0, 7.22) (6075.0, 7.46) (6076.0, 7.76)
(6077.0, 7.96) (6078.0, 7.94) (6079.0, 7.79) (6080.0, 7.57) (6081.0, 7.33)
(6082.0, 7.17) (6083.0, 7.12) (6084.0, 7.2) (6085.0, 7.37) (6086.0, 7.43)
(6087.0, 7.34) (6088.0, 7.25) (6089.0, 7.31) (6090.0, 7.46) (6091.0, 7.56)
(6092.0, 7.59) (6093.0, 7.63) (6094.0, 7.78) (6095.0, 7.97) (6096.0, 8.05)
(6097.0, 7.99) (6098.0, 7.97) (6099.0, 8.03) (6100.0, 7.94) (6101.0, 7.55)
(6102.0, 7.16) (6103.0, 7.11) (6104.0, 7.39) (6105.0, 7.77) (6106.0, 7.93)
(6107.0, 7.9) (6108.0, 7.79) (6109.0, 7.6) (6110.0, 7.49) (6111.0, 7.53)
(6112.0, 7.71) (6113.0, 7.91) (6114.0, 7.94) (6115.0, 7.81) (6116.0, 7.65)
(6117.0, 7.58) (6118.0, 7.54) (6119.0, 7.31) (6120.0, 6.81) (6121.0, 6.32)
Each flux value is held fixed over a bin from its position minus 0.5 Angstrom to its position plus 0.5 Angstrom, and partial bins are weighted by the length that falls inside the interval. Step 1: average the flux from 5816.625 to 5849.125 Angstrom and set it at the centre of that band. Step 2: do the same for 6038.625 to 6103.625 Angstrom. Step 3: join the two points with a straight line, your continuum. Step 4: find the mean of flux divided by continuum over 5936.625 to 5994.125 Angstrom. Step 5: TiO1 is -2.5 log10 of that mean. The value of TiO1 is 0.25 mag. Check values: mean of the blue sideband 7.02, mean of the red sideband 7.47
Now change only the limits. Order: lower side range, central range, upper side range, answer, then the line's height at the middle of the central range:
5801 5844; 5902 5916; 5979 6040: 0.379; 6.83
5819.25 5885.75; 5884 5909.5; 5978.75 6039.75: 0.445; 6.26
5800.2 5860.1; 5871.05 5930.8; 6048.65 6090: 0.459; 7.09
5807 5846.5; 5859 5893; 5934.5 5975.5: 0.292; 6.51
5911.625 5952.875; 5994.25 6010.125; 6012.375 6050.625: 0.027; 6.43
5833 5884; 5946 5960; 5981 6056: 0.156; 6.42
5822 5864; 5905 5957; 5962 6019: 0.189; 6.33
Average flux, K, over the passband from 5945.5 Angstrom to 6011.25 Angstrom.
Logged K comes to 5.93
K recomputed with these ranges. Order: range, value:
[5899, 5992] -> 5.45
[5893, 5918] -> 4.51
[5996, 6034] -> 6.44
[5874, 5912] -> 4.41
